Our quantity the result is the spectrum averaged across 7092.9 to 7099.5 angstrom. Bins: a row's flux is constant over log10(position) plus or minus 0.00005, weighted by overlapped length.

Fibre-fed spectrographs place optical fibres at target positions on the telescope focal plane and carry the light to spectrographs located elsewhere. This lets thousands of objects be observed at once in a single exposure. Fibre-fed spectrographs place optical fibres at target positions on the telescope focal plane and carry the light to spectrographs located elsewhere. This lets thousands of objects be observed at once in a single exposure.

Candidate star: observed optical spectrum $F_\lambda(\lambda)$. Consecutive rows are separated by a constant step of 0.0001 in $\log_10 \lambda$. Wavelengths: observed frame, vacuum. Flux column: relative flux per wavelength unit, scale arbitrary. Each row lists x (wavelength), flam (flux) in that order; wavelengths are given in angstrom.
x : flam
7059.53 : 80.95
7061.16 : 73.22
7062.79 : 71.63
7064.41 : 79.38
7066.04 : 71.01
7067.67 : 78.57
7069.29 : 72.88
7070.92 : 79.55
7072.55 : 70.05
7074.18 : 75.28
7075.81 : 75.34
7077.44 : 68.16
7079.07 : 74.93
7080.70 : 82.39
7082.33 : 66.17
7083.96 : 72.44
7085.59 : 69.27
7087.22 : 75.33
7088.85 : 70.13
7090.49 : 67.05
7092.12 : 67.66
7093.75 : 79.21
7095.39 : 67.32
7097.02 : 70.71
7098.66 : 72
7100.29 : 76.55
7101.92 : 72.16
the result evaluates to 72.3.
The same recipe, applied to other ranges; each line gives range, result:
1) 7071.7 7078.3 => 72.2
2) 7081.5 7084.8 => 69.4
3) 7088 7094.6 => 71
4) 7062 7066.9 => 74.1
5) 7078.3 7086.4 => 73.1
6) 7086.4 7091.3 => 70.8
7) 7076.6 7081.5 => 75.1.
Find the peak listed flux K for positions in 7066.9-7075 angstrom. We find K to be 79.55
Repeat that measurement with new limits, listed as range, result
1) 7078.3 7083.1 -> 82.39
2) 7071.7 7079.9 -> 75.34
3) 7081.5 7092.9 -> 75.33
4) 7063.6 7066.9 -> 79.38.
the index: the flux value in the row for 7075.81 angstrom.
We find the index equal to 75.34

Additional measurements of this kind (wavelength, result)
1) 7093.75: 79.21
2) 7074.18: 75.28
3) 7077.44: 68.16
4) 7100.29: 76.55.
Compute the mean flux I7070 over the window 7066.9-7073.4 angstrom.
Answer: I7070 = 75.3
